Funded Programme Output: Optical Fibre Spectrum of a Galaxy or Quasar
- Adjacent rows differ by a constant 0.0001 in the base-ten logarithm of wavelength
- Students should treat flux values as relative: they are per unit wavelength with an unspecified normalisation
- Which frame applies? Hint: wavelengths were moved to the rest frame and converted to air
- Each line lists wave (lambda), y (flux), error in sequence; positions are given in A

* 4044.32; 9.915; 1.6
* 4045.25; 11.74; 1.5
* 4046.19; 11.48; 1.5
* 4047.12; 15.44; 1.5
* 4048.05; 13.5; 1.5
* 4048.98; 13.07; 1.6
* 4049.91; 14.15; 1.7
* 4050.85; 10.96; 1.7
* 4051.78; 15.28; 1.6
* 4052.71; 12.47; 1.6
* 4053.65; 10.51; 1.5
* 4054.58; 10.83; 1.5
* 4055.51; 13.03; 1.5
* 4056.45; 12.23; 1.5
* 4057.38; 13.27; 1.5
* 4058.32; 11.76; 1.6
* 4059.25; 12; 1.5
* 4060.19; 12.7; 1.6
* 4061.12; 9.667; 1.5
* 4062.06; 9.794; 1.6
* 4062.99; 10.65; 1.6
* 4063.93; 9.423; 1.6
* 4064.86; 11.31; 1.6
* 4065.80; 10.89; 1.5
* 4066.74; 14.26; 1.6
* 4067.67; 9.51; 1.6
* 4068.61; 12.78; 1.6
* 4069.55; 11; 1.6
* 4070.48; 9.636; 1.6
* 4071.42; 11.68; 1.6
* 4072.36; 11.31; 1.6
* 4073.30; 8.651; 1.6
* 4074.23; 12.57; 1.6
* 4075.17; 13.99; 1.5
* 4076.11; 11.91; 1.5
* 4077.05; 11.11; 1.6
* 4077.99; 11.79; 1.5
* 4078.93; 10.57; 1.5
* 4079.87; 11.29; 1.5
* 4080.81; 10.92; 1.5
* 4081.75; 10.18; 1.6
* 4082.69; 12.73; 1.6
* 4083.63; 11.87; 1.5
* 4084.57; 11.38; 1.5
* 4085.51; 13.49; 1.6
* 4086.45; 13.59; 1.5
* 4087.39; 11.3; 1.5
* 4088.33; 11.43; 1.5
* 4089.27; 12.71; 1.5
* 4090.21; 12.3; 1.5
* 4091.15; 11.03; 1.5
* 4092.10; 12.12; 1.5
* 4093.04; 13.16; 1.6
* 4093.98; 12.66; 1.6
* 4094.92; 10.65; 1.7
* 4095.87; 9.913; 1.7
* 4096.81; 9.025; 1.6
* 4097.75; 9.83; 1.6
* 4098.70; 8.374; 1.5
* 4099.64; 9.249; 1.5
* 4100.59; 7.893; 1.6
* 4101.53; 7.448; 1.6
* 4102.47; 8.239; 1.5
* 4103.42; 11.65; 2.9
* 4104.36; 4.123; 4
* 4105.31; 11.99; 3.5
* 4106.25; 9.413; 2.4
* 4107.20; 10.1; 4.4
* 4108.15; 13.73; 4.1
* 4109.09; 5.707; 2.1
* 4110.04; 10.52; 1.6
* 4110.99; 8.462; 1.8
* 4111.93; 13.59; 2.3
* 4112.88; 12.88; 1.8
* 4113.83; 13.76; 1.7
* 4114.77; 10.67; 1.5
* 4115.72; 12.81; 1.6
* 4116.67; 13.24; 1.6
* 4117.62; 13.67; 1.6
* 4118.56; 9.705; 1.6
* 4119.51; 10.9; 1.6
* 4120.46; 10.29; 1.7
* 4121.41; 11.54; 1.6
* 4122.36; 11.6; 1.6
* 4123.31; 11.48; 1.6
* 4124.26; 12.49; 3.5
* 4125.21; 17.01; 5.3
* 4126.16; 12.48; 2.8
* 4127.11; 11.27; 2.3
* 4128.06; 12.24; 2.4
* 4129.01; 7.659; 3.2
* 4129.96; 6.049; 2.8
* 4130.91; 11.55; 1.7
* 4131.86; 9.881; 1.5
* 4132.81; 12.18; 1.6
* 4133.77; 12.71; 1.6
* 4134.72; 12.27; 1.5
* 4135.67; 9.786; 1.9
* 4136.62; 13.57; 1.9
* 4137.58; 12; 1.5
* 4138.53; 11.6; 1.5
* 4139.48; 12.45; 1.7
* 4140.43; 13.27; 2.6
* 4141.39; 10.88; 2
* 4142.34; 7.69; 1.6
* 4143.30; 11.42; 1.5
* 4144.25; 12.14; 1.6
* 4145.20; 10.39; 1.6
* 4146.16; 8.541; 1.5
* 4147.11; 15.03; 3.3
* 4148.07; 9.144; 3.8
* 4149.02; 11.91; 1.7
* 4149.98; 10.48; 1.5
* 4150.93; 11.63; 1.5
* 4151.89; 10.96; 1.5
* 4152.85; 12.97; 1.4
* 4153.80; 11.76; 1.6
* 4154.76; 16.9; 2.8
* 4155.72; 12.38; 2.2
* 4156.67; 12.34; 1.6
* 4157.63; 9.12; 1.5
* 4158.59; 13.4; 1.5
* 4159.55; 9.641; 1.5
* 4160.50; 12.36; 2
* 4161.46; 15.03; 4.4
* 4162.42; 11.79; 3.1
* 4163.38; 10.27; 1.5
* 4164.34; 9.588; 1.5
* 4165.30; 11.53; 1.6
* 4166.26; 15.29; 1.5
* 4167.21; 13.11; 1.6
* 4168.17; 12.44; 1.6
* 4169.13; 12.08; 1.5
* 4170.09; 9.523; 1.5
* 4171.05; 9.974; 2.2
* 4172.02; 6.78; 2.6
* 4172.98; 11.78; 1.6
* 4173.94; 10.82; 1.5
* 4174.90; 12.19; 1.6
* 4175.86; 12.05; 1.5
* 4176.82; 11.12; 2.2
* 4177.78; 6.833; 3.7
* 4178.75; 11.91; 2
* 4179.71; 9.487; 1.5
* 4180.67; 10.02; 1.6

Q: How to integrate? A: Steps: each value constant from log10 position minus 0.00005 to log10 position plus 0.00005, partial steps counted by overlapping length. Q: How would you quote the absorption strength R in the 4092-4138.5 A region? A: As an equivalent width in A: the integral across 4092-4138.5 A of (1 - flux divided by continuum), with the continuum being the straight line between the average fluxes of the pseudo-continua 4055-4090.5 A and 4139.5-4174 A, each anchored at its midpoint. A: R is 2.7 A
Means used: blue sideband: 11.6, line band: 10.9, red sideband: 11.5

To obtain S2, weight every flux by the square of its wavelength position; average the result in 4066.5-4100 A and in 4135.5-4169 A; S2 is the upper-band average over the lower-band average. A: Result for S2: 1.07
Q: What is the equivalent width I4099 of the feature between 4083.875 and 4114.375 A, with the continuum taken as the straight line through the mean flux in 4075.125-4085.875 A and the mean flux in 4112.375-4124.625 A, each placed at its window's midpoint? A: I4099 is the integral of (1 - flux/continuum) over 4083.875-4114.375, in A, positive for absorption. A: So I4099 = 2.8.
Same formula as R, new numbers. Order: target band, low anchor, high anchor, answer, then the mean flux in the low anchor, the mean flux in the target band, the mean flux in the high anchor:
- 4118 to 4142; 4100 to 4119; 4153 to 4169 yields -0.5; 10.5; 11.5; 12.3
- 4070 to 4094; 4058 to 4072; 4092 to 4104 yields -2.9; 11.1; 11.7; 9.9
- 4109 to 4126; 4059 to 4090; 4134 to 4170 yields -0.3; 11.5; 11.8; 11.8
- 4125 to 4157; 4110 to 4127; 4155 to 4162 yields 1.6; 12.1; 11.6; 12.2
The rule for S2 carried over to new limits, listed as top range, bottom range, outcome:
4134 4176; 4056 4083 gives 1.07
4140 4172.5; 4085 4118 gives 1.09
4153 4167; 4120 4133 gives 1.11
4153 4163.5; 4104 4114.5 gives 1.21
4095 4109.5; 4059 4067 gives 0.84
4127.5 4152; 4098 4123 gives 1.07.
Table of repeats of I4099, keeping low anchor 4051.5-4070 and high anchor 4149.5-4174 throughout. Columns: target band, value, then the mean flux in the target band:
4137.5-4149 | 0.5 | 11.2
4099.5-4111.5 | 2.6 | 9.13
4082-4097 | -0.3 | 11.9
